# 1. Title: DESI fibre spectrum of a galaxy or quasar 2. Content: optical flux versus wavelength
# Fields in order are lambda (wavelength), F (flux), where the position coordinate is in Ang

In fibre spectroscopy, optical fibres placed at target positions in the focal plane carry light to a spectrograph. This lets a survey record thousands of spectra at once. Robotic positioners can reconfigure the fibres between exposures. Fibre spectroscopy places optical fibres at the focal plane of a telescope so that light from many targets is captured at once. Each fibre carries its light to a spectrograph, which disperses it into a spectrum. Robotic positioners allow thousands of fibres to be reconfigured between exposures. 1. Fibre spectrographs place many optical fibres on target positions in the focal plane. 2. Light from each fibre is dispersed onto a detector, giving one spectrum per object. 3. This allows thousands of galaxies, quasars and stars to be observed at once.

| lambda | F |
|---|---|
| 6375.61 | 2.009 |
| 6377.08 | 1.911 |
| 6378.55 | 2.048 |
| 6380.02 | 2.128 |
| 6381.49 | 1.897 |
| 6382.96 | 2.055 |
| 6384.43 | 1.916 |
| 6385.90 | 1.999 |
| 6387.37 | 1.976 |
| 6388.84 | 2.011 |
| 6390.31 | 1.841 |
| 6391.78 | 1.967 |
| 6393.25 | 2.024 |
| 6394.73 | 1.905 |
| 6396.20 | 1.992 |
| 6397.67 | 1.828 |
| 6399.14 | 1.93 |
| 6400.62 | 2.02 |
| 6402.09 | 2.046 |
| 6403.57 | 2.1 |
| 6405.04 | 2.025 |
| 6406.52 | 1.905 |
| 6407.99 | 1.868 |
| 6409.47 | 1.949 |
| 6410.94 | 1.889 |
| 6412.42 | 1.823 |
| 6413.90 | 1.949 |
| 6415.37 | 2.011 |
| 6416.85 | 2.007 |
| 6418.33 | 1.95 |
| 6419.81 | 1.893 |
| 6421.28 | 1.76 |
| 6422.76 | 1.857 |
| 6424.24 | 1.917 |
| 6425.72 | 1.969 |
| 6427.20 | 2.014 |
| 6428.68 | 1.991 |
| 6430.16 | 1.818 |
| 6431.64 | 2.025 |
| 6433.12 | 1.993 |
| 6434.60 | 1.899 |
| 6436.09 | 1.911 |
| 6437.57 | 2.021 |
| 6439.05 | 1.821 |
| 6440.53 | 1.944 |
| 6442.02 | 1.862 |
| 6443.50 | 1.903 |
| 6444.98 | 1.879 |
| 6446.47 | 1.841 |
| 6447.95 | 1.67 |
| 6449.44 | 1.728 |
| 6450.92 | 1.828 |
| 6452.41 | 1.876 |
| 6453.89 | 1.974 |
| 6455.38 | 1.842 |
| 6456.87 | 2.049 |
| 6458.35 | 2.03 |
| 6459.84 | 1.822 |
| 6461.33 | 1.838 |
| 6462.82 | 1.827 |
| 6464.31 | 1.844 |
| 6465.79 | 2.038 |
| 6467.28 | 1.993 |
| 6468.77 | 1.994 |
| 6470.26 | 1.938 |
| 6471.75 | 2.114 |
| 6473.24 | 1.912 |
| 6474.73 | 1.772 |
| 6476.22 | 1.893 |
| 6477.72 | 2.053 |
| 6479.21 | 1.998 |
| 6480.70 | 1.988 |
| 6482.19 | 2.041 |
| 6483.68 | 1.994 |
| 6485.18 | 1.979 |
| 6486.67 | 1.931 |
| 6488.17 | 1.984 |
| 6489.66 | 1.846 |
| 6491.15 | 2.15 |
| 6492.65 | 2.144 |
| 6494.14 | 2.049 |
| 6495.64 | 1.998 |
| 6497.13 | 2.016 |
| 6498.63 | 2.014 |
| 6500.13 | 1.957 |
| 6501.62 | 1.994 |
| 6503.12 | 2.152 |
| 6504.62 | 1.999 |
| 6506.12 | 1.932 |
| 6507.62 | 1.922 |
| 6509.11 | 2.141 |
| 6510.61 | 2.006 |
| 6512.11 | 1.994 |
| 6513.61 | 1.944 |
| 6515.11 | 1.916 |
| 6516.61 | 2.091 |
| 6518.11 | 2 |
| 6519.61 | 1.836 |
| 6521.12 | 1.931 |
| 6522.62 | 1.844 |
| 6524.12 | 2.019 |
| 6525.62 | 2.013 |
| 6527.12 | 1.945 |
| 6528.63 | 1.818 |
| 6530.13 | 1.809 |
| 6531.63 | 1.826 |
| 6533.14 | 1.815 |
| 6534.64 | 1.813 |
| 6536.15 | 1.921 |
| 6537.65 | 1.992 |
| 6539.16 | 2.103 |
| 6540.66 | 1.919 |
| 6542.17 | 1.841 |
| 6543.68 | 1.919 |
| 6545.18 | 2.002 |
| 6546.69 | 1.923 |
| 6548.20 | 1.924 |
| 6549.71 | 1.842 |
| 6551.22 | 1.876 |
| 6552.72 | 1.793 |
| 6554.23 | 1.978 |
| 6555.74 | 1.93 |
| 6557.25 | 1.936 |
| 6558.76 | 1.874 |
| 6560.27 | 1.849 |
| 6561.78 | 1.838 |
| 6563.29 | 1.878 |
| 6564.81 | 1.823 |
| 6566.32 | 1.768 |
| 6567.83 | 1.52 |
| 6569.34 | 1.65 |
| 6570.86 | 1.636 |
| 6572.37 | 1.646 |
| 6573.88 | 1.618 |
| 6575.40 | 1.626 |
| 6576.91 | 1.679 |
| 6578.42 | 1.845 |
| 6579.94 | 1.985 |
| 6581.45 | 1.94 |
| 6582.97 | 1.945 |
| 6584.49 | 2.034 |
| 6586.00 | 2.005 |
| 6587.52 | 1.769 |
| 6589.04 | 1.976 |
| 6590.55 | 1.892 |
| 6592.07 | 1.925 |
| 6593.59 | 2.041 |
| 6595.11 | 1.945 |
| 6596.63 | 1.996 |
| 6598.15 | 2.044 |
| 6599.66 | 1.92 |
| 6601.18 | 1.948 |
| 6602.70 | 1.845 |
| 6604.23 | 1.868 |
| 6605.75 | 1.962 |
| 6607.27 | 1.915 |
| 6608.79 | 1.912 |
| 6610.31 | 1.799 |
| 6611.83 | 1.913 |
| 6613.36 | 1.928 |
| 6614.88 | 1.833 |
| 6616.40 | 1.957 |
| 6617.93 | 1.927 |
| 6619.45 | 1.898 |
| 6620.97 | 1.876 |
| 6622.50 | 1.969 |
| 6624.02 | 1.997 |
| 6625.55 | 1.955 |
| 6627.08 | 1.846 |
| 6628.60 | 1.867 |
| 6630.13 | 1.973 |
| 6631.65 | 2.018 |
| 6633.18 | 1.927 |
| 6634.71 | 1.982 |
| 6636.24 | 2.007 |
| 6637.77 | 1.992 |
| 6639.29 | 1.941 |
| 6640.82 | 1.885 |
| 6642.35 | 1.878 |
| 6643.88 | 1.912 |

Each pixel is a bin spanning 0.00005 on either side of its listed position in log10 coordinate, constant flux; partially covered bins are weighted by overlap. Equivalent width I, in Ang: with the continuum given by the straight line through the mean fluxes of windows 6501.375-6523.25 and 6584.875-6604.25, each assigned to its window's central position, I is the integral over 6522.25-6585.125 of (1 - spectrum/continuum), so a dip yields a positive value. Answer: 3.4 Ang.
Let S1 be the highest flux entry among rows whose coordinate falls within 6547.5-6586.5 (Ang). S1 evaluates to 2.034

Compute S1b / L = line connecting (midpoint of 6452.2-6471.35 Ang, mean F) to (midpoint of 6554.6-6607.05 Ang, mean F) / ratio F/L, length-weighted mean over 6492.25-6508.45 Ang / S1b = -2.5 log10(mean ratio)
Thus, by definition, -0.06 mag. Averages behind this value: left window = 1.93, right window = 1.86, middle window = 2.01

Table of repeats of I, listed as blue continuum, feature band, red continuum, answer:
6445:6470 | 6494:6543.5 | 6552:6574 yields -3.4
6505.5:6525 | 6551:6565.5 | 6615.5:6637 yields 0.6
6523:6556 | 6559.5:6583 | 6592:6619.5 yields 1.9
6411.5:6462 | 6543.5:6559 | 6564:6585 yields -1.1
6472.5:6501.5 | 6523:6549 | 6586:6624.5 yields 0.6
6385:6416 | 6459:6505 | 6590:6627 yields -0.8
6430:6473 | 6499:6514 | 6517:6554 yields -0.8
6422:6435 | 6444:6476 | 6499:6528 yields 1.0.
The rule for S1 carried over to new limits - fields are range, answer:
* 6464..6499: 2.15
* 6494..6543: 2.152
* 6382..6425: 2.1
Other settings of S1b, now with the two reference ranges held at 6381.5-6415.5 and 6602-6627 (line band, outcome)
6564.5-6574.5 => 0.16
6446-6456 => 0.07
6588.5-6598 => -0.03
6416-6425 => 0.03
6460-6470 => 0.01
